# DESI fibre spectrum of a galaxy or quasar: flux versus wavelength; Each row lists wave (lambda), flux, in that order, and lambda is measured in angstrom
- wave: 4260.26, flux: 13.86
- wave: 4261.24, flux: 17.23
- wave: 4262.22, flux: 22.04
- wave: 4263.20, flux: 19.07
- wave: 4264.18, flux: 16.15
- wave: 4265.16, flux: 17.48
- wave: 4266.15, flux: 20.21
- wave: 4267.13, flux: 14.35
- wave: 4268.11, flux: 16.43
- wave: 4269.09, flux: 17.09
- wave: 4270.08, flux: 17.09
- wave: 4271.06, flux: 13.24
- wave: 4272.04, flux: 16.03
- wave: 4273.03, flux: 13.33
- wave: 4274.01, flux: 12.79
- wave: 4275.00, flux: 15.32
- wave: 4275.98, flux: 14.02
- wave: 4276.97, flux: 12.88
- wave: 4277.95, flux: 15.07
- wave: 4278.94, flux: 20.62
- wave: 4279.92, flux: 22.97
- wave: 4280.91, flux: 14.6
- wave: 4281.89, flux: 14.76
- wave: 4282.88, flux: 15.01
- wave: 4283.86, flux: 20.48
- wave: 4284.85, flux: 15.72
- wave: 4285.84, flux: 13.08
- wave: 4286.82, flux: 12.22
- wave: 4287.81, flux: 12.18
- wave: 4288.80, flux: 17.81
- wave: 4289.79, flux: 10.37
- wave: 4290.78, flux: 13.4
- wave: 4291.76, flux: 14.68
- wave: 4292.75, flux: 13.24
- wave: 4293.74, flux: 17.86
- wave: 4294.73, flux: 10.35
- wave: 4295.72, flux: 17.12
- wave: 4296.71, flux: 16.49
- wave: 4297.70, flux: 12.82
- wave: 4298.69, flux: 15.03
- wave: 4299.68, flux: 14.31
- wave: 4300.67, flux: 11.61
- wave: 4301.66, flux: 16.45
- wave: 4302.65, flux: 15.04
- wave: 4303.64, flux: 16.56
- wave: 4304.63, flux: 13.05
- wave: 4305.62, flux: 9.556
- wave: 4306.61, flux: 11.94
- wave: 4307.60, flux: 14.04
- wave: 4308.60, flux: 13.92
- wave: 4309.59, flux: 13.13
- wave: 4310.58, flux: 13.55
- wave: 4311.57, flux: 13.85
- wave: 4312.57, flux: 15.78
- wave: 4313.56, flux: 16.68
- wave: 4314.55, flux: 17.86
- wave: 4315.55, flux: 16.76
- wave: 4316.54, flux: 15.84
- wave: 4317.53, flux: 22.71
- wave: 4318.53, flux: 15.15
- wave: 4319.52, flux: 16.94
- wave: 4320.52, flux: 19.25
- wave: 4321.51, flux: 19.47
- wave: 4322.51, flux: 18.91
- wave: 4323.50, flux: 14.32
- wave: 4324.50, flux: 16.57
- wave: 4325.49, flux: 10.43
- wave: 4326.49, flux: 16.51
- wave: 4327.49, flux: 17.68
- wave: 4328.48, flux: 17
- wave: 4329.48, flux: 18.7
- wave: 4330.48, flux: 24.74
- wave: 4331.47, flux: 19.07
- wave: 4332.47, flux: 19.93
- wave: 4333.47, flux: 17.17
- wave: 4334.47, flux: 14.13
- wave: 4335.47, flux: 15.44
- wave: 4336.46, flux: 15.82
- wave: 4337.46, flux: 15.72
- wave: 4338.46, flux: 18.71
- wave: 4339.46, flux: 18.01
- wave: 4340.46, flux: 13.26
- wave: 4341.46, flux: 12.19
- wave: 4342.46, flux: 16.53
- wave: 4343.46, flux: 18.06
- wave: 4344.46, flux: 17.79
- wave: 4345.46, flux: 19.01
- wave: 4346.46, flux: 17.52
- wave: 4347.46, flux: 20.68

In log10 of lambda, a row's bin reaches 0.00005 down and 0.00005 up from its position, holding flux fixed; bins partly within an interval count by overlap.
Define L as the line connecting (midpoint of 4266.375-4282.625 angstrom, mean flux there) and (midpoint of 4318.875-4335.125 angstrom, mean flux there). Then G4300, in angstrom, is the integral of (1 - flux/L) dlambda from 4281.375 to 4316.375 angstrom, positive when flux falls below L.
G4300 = 4.4 angstrom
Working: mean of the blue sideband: 15.7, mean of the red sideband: 17.5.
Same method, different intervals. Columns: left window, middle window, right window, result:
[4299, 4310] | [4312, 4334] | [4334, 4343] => -4.4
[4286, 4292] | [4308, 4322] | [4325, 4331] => -0.3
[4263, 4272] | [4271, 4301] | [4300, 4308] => 0.5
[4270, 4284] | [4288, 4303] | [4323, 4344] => 1.5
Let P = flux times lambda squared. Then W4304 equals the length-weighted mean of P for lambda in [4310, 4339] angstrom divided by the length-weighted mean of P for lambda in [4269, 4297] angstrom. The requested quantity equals 1.1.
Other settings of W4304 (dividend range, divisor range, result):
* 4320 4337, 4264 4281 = 1.10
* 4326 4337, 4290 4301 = 1.28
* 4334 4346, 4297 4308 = 1.20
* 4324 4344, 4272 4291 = 1.14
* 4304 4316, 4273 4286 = 0.90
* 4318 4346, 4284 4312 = 1.24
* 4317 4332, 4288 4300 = 1.26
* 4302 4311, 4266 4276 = 0.89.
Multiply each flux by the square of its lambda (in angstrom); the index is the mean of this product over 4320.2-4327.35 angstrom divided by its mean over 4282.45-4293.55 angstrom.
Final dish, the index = 1.16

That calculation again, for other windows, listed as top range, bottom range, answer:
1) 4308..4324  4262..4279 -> 1.05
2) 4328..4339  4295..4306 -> 1.26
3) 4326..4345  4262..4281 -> 1.07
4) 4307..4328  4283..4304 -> 1.12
